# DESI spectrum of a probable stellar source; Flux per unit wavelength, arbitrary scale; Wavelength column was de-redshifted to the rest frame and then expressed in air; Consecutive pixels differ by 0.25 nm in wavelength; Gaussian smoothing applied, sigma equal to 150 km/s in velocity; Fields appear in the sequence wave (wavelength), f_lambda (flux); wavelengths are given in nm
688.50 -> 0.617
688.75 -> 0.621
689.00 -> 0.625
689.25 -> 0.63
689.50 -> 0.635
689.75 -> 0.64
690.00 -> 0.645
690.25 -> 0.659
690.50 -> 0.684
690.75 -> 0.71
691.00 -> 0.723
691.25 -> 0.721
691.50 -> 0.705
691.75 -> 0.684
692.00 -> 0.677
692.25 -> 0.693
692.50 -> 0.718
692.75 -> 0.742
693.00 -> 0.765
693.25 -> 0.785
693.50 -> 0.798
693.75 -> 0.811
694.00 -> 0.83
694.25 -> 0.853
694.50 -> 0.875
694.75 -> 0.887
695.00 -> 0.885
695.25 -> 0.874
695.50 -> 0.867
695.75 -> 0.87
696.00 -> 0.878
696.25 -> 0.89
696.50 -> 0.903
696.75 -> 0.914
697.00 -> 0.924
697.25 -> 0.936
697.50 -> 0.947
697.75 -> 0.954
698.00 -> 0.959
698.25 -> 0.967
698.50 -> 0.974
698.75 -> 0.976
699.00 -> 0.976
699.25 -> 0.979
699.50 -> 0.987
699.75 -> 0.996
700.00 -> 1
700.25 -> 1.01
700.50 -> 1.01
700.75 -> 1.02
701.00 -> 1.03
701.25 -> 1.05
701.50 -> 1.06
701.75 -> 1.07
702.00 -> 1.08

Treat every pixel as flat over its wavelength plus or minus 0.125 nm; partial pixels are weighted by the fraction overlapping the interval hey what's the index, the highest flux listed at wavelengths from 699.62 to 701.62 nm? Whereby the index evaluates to 1.06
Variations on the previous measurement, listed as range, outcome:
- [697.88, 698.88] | 0.976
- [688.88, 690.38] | 0.659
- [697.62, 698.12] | 0.959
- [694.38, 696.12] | 0.887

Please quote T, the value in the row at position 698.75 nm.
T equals 0.976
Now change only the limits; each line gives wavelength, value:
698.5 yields 0.974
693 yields 0.765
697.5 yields 0.947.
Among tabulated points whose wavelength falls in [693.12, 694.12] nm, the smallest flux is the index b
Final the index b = 0.785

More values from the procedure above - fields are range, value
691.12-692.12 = 0.677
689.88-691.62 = 0.645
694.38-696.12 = 0.867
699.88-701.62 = 1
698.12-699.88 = 0.967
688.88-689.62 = 0.625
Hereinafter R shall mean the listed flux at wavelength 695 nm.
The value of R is 0.885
